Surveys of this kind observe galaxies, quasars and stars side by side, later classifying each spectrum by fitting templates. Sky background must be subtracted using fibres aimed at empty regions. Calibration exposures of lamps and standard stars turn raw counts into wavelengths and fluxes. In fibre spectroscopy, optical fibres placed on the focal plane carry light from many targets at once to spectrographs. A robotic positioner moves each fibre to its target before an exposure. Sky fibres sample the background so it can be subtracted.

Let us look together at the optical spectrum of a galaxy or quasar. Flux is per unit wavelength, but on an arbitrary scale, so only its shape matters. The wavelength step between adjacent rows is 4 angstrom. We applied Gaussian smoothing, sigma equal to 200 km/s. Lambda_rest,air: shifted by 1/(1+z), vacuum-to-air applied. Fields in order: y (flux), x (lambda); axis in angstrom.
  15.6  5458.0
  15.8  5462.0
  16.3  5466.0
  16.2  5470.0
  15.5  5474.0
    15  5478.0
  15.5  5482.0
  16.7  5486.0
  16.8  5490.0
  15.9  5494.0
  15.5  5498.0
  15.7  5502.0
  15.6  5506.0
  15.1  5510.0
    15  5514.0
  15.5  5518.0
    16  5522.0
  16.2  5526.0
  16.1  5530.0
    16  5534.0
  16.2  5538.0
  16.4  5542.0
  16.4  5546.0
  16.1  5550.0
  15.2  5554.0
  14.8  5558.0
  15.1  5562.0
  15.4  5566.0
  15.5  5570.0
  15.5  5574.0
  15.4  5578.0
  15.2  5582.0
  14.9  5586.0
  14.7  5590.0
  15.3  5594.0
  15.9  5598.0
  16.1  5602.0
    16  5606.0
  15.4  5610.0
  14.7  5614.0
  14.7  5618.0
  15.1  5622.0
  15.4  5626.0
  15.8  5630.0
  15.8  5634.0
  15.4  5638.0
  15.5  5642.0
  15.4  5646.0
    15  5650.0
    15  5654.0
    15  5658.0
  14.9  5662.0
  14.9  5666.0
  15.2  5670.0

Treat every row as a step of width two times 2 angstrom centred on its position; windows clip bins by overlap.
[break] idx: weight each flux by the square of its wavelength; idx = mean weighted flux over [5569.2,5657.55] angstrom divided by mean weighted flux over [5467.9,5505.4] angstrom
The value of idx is 1.0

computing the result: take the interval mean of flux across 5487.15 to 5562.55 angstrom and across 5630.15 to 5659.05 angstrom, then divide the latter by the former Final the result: 0.97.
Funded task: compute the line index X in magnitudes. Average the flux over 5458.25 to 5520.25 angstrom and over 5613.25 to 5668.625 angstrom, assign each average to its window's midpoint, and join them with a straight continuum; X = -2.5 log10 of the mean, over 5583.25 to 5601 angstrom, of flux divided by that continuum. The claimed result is 0.01 mag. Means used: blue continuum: 15.7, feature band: 15.3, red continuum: 15.2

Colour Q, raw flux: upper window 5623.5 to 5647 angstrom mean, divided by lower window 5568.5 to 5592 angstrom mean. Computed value 1.02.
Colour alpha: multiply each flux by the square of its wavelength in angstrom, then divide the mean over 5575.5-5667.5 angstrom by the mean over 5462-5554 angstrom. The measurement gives 1.0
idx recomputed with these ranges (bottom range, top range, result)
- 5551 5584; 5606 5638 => 1.02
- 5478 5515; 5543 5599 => 1.01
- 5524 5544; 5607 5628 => 0.96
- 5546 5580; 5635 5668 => 1.01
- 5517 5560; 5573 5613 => 0.99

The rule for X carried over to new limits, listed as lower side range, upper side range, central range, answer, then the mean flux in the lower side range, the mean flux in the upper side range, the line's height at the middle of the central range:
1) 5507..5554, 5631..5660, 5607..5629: 0.022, 15.9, 15.3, 15.4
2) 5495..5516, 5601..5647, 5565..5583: 0.001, 15.4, 15.4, 15.4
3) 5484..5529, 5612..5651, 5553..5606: 0.012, 15.8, 15.3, 15.5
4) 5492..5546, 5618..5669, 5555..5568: 0.036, 15.8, 15.2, 15.6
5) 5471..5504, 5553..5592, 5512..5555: -0.032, 15.8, 15.2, 15.5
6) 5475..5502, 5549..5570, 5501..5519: 0.024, 15.9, 15.3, 15.7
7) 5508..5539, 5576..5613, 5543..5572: 0.004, 15.7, 15.4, 15.6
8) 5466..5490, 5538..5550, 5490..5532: 0.027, 15.9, 16.3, 16.1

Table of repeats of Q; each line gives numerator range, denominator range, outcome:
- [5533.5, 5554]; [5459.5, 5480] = 1.02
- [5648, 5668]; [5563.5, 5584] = 0.97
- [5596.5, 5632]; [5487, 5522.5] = 0.98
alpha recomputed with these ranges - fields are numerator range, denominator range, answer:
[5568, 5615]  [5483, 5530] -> 1.00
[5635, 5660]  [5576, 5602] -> 1.02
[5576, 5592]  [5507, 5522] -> 1.01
